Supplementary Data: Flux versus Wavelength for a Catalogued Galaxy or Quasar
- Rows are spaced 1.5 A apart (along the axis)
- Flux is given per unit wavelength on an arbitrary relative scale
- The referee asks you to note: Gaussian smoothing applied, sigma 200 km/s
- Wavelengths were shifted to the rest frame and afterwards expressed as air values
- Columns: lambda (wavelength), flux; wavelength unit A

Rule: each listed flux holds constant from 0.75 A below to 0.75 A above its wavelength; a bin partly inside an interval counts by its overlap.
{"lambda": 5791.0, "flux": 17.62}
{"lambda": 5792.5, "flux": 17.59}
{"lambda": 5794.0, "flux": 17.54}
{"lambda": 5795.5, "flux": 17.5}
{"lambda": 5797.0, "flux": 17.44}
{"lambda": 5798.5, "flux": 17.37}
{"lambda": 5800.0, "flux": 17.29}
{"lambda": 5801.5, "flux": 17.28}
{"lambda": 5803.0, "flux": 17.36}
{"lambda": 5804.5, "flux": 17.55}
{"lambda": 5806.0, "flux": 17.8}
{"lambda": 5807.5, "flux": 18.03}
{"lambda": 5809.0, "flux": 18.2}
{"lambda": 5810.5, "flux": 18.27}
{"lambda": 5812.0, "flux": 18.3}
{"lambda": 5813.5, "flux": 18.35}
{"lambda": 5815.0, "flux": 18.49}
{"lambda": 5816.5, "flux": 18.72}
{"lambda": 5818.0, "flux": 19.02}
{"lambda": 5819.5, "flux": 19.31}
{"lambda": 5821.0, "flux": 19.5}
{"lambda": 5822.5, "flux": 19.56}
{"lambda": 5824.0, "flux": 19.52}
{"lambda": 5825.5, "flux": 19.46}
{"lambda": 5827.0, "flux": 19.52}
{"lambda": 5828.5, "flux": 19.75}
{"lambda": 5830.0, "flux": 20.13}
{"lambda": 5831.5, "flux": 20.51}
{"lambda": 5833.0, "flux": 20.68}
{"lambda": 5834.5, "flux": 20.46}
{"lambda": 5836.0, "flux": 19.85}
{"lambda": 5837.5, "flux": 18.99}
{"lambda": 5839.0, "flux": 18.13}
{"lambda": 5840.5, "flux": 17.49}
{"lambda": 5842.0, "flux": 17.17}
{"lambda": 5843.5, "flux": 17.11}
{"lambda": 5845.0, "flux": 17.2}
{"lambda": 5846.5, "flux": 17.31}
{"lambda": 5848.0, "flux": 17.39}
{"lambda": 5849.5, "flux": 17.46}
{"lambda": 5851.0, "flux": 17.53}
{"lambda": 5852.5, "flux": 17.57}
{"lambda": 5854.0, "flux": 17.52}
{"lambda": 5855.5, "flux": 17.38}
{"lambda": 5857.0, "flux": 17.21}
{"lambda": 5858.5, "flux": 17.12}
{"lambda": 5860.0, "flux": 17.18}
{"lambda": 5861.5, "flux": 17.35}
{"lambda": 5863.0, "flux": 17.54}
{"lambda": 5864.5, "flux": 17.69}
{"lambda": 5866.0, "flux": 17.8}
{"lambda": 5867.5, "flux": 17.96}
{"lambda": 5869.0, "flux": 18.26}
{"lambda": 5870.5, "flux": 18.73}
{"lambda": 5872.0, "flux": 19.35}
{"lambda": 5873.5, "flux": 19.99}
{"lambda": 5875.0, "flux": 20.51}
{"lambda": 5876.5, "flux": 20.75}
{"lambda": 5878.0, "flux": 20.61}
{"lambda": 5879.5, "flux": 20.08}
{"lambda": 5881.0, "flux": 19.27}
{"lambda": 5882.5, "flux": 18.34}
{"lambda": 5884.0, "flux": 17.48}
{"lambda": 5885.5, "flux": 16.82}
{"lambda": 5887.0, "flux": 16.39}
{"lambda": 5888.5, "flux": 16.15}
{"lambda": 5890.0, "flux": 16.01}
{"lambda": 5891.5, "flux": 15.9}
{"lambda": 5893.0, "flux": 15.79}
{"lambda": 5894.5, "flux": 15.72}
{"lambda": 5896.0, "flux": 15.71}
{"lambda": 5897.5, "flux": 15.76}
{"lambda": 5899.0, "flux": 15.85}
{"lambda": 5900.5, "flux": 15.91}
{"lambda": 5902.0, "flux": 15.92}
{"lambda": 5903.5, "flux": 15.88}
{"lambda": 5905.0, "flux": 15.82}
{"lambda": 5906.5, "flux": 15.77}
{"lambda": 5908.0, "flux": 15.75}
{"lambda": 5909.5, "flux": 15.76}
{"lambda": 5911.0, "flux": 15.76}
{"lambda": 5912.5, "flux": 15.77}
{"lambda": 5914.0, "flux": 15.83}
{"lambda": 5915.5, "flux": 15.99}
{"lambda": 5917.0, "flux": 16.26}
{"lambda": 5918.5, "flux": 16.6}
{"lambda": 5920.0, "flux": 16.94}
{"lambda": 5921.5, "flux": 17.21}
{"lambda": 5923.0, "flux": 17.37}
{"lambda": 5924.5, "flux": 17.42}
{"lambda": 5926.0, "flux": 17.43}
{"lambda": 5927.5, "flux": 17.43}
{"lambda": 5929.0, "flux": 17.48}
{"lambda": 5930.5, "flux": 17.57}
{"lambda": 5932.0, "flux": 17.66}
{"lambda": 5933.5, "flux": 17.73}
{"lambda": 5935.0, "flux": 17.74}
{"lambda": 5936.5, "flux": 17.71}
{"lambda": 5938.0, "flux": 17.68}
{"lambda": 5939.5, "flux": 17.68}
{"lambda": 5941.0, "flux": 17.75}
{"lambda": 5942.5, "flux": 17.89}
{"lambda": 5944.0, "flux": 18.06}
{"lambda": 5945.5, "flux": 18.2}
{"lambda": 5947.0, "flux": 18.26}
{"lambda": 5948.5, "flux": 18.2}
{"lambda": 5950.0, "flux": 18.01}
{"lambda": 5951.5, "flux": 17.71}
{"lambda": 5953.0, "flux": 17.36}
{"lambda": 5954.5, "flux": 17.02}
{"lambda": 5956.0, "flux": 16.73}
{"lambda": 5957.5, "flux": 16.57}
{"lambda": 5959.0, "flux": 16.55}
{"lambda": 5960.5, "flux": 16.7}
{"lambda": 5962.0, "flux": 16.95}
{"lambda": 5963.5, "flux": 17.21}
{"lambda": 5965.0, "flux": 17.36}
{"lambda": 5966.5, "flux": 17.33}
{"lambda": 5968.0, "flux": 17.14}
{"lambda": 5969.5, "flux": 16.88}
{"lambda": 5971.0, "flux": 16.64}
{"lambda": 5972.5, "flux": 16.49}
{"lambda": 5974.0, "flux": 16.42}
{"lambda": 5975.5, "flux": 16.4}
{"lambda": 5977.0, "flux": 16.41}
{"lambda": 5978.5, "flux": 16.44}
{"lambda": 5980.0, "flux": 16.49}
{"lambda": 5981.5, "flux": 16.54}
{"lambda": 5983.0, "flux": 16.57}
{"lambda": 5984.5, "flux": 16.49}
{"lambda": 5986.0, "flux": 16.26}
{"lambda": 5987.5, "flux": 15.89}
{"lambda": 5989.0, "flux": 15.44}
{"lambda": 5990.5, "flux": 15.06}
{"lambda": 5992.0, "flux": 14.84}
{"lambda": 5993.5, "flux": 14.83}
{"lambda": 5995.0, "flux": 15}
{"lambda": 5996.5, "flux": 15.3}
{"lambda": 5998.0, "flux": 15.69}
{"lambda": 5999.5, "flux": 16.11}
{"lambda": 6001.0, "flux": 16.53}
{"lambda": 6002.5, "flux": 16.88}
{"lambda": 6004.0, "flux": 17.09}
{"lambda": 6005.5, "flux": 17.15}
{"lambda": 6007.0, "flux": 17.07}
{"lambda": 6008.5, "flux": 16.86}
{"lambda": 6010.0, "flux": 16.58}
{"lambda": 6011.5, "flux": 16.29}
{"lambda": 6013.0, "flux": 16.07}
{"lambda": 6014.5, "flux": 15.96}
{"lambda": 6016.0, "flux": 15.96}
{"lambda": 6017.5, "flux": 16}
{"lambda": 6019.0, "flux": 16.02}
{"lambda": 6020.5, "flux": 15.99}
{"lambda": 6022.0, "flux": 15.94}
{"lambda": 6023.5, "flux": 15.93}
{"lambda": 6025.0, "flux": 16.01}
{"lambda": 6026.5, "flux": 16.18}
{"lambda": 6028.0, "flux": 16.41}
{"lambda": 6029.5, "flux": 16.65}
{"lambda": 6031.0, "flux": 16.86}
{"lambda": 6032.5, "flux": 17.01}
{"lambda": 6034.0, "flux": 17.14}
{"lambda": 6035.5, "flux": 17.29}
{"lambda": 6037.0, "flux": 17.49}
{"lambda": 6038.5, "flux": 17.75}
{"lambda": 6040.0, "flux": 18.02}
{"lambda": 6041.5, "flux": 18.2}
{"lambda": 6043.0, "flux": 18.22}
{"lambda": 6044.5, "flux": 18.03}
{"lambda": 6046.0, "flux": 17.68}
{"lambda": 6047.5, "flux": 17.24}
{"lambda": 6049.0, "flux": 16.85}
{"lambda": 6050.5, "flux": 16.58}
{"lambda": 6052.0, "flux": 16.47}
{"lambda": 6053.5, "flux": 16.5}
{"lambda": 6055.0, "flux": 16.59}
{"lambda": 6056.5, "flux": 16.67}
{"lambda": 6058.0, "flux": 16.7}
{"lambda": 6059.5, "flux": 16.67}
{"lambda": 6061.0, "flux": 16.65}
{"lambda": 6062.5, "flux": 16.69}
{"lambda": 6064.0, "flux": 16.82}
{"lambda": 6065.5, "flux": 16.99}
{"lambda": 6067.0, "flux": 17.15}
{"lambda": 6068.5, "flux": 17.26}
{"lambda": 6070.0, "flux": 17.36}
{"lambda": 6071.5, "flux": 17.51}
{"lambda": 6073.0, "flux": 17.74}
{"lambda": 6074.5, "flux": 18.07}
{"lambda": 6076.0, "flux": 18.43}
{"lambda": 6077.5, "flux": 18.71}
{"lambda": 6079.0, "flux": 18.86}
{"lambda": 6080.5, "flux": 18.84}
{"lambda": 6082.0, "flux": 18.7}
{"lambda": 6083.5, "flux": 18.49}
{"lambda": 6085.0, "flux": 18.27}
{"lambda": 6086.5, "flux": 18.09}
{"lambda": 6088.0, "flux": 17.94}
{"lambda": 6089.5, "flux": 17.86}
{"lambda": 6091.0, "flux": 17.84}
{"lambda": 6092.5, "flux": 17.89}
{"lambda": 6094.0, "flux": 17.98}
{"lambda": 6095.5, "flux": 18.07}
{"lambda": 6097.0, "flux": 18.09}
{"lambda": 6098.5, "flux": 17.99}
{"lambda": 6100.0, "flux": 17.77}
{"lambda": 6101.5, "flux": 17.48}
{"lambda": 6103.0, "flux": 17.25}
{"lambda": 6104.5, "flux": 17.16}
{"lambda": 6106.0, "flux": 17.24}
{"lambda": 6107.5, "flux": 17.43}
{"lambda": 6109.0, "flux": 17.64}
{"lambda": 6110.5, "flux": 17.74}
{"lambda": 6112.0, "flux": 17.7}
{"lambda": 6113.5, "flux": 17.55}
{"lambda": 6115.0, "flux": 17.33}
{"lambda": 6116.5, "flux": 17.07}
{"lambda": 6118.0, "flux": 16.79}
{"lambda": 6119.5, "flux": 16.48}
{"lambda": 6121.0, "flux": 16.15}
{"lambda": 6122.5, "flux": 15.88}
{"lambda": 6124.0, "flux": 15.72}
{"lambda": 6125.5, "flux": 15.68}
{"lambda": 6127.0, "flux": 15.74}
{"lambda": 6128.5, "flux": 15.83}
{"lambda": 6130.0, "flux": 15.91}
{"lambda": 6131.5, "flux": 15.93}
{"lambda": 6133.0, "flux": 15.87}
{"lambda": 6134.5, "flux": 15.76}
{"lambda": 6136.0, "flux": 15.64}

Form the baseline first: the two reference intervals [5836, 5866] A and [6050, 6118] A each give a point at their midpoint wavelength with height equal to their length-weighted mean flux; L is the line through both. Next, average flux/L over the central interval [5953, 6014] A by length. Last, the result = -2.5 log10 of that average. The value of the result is 0.07 mag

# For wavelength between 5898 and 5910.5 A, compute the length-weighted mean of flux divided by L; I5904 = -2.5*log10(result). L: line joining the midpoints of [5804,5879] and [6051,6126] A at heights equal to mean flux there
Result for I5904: 0.16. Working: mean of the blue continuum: 18.6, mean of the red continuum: 17.4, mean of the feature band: 15.8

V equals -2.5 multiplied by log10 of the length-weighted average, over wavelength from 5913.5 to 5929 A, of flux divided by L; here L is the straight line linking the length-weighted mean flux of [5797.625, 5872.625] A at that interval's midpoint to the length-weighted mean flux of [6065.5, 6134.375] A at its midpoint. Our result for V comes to 0.068 mag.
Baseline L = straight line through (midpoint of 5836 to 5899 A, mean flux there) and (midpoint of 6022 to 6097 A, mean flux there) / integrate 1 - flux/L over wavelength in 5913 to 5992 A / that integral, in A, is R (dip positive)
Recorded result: 2.6 A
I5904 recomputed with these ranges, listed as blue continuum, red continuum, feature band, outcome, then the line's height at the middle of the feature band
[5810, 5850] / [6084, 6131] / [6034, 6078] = 0.012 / 17.5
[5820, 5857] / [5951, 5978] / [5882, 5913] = 0.109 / 17.8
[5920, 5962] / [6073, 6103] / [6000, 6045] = 0.068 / 17.9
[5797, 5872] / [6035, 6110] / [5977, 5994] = 0.123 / 17.8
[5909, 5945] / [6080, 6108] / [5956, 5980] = 0.036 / 17.3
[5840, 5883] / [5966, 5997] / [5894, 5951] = 0.014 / 17.1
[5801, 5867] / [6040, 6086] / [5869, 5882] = -0.093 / 18.2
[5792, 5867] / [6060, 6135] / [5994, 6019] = 0.087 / 17.6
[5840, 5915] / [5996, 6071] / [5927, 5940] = -0.035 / 17.1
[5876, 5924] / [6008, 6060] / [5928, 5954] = -0.067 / 16.7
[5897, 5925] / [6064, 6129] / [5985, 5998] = 0.093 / 16.7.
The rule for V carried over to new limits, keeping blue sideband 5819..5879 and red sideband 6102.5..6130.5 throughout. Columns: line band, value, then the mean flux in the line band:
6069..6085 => -0.08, 18.3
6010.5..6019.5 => 0.09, 16.1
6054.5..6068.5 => 0.02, 16.8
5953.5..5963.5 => 0.07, 16.8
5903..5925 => 0.12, 16.3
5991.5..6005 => 0.11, 15.9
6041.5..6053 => -0.01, 17.3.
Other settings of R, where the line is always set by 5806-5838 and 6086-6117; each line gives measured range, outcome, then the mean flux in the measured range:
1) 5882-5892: 1.1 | 16.7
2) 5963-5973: 0.8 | 17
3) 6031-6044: 0.3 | 17.6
